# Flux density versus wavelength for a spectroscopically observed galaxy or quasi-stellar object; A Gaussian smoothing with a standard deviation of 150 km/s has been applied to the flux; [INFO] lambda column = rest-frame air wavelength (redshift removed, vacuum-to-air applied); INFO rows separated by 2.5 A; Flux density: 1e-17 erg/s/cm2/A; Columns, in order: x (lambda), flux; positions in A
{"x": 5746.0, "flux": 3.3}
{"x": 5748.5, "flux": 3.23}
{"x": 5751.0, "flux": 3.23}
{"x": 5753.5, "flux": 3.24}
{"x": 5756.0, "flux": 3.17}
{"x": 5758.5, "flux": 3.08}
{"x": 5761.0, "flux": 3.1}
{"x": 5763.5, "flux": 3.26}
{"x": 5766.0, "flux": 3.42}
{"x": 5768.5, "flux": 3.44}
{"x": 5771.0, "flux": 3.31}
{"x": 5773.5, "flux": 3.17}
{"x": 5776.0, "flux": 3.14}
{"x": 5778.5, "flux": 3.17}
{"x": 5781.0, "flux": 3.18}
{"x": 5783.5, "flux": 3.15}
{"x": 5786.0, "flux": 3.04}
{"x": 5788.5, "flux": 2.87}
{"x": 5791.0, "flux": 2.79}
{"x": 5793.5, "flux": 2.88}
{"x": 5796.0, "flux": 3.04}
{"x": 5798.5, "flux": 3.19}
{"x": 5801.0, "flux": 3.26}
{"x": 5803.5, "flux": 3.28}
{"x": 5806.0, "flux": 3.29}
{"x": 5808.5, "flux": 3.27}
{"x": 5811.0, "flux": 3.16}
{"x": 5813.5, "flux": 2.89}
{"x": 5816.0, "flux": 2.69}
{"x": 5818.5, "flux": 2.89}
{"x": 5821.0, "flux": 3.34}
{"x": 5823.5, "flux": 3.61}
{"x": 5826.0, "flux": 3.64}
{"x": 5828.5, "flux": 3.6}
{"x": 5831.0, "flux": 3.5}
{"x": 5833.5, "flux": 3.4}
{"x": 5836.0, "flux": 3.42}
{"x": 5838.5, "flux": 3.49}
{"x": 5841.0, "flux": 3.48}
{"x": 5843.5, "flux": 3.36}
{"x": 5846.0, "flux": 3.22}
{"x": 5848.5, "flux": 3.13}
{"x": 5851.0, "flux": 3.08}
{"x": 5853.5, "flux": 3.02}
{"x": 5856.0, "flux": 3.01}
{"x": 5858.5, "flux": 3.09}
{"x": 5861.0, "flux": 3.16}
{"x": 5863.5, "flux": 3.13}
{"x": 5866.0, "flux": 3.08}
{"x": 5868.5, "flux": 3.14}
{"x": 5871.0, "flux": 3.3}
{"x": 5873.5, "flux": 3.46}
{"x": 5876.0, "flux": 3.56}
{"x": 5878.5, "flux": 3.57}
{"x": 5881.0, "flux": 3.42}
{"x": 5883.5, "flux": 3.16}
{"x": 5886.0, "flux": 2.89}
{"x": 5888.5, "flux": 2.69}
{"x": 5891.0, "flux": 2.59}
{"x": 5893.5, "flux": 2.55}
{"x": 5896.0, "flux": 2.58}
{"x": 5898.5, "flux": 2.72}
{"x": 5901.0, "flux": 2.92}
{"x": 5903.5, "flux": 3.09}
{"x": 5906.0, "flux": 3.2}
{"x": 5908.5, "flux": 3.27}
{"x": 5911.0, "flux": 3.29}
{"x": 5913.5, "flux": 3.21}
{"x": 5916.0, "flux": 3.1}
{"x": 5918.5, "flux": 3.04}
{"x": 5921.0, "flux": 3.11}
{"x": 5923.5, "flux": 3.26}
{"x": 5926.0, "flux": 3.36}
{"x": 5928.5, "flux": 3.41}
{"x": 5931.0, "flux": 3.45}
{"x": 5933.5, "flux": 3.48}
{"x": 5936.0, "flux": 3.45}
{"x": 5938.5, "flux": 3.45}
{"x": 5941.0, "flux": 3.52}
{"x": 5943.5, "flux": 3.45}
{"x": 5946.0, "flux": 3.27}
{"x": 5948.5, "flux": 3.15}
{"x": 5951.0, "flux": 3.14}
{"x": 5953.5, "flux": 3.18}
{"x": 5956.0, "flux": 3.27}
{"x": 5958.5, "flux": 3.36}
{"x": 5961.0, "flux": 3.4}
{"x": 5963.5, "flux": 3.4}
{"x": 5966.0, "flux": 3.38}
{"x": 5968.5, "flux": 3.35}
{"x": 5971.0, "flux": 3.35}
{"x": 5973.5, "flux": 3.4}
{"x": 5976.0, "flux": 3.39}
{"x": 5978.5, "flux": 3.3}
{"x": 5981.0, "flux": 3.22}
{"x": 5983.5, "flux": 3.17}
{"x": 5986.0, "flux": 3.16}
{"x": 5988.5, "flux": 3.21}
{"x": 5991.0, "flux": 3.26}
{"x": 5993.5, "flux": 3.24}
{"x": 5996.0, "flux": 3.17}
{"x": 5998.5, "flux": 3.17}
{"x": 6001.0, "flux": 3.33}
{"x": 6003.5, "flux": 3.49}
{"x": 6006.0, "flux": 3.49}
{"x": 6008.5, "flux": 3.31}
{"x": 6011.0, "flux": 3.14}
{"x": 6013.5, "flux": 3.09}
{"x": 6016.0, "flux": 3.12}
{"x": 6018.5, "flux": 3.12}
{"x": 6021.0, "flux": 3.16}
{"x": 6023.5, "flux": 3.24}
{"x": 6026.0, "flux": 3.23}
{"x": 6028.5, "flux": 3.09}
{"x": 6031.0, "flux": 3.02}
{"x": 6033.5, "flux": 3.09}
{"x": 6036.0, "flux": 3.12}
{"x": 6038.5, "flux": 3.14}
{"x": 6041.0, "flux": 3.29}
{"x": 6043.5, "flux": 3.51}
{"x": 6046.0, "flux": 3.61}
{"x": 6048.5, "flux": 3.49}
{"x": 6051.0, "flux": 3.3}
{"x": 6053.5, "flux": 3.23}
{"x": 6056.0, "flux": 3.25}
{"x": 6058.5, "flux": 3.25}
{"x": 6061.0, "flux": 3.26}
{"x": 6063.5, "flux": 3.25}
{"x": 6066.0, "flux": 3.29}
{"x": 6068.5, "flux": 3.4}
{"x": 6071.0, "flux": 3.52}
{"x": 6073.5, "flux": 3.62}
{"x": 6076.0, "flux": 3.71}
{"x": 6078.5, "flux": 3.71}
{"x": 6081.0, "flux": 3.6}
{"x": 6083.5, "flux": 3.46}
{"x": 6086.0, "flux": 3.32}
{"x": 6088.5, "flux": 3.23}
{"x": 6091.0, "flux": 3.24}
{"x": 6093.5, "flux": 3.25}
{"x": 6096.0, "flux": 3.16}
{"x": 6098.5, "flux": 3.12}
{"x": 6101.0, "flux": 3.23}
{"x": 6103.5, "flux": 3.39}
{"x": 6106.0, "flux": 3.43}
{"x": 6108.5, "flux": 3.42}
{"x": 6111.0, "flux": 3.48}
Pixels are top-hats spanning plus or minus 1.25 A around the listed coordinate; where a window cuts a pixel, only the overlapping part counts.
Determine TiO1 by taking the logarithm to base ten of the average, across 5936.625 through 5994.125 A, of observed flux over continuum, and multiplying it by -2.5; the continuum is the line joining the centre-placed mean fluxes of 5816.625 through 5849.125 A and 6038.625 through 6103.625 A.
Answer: 0.02 mag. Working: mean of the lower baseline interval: 3.38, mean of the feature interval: 3.31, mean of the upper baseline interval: 3.37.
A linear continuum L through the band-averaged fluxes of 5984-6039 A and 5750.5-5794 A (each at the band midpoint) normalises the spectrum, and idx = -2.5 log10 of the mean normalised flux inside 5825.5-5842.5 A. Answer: -0.109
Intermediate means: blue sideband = 3.15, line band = 3.5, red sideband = 3.2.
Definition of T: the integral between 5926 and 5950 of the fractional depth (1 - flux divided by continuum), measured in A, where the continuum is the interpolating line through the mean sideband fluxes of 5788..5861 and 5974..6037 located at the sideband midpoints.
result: -1.4 A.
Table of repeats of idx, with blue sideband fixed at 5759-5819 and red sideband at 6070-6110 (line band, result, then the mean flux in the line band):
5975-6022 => 0.026 mag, 3.24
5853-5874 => 0.015 mag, 3.15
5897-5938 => 0.010 mag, 3.21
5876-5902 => 0.097 mag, 2.94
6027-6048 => 0.036 mag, 3.24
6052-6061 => 0.040 mag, 3.25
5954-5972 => -0.022 mag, 3.35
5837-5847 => -0.073 mag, 3.39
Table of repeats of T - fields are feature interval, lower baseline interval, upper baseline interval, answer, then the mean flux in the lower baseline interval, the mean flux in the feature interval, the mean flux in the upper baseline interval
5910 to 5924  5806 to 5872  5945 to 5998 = 0.4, 3.24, 3.16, 3.27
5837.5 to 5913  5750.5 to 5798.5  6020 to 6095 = 2.0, 3.14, 3.12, 3.33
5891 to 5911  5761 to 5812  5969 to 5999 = 1.9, 3.16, 2.91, 3.26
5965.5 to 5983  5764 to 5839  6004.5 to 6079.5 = -0.3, 3.22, 3.33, 3.3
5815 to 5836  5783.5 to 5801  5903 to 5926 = -2.0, 3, 3.35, 3.19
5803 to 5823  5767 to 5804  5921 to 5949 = 0.4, 3.13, 3.11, 3.38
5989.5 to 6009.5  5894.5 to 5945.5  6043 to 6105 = -0.1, 3.22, 3.31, 3.37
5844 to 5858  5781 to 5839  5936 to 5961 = 0.6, 3.2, 3.11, 3.32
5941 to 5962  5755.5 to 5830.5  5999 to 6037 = -0.6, 3.18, 3.29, 3.2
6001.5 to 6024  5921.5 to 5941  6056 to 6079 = 1.1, 3.4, 3.24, 3.43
